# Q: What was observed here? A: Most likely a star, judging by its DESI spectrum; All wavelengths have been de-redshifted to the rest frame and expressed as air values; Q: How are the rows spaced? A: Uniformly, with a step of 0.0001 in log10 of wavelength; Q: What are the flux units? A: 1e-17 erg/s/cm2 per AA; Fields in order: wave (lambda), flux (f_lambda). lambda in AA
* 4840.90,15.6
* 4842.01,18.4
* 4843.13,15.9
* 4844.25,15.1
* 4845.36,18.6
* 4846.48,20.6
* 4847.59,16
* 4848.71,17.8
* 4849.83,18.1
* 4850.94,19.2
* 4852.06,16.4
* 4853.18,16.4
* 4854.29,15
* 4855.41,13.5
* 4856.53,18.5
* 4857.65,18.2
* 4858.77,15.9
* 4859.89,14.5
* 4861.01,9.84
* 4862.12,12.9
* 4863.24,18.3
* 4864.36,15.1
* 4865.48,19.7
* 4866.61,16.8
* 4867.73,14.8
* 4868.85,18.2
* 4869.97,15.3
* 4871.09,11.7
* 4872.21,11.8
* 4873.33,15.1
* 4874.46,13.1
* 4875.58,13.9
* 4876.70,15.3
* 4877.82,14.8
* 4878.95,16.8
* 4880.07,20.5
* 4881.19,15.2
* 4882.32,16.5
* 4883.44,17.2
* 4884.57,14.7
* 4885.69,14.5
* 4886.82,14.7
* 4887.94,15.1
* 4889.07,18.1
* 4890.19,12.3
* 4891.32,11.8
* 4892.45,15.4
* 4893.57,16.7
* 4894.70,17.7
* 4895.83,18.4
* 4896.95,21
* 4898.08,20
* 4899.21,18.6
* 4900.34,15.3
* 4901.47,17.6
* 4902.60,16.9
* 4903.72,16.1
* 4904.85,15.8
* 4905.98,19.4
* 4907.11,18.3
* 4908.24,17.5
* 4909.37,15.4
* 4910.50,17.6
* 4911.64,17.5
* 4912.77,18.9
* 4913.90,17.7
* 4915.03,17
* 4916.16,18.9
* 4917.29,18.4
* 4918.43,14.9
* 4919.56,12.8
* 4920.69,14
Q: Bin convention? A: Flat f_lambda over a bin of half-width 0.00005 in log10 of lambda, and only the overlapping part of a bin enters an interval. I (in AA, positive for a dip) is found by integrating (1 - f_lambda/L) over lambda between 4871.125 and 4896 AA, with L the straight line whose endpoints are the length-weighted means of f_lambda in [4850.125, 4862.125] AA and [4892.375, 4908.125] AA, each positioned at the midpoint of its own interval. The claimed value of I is 2.4 AA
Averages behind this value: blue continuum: 15.7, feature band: 15.3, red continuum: 17.7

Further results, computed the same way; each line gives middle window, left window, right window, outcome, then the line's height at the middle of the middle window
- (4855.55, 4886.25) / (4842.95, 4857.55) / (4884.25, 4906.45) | 2.4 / 16.8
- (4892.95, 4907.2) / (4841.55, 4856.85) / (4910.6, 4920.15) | -0.6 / 17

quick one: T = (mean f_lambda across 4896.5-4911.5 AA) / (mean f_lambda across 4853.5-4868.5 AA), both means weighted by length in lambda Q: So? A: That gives 1.1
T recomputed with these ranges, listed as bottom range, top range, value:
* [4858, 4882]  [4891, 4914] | 1.14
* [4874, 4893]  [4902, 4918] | 1.14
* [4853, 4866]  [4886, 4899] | 1.06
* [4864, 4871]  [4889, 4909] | 1.04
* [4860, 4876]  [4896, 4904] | 1.22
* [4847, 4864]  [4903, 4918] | 1.09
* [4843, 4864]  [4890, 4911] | 1.04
